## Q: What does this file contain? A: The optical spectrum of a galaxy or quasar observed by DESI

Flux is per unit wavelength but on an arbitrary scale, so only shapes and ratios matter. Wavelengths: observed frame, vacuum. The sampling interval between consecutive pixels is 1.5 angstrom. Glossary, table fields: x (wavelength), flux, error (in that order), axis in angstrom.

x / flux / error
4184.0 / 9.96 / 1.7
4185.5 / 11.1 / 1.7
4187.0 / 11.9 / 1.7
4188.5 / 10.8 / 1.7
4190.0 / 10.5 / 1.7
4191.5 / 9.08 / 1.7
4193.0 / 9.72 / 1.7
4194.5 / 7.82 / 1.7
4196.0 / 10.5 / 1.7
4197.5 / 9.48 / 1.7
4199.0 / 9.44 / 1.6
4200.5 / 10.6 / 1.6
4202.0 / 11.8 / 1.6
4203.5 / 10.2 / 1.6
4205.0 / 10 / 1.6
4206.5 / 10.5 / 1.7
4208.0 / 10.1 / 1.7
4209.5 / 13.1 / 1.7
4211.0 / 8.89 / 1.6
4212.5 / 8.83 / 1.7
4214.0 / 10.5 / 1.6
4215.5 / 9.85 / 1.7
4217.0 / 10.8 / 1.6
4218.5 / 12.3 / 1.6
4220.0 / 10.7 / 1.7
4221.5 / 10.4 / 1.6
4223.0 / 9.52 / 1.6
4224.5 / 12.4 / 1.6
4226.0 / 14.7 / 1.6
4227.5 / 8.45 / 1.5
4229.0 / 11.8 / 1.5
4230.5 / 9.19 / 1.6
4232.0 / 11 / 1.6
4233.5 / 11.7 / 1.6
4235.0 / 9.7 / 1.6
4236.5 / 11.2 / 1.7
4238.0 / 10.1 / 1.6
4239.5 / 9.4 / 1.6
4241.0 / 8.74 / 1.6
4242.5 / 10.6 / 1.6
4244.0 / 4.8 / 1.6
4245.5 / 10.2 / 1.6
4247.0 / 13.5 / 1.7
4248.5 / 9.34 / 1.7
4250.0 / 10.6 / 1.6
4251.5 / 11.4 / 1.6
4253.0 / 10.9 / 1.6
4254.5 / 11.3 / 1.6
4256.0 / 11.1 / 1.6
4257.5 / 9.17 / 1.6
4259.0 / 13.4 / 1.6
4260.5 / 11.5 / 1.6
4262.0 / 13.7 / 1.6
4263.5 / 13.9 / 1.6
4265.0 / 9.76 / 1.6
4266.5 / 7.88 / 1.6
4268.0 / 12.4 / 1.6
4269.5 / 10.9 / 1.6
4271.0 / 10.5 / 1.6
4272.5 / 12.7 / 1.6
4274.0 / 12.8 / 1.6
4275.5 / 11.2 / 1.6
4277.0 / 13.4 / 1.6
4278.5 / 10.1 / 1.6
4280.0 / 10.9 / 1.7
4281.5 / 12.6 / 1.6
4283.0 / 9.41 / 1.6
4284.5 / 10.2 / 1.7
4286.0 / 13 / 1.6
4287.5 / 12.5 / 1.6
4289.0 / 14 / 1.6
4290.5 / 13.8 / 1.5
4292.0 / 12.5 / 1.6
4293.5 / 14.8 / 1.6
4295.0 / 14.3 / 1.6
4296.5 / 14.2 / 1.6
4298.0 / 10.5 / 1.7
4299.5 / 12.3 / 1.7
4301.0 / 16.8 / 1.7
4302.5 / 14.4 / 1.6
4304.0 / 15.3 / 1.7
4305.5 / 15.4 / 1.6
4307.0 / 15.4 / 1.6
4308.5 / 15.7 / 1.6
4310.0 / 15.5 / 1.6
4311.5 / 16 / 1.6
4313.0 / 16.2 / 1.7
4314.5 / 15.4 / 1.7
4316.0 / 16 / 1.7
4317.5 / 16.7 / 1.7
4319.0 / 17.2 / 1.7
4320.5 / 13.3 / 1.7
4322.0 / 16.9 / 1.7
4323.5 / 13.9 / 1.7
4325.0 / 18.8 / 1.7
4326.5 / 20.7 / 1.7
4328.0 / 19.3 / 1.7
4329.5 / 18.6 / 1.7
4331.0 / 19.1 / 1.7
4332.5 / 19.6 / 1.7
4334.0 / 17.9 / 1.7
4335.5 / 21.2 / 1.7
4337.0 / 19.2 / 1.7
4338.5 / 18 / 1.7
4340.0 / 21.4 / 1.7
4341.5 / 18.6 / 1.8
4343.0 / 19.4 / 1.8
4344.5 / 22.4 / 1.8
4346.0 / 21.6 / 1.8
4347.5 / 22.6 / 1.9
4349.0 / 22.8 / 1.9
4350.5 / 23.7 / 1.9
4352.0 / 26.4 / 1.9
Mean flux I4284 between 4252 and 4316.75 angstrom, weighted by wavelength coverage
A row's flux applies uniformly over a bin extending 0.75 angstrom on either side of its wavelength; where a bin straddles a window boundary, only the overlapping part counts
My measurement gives 12.9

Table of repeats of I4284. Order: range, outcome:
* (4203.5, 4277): 10.8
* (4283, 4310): 13.8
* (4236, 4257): 10.2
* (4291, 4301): 13.4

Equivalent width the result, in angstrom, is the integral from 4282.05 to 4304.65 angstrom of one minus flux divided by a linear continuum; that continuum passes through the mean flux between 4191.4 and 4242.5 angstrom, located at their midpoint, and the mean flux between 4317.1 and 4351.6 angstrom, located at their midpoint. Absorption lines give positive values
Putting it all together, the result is 4.3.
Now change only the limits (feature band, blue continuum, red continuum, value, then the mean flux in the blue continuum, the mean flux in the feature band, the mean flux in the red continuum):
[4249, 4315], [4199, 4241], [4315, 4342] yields 9.85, 10.6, 12.7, 18.1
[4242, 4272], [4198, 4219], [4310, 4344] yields 5.86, 10.5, 10.9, 17.9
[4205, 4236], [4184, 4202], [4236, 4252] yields -2.06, 10.2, 10.7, 9.95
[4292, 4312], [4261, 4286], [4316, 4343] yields 0.46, 11.4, 14.6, 18.2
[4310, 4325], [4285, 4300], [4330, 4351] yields 0.94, 13.2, 15.9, 20.5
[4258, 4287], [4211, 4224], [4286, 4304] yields 2.54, 10.3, 11.6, 13.7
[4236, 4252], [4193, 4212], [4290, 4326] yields 2.86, 10.2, 9.95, 15.1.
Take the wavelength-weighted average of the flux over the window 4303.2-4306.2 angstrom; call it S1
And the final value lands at 15.3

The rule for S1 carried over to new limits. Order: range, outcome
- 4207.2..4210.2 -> 11.6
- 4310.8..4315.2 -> 15.9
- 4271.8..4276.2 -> 12.2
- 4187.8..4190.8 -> 10.6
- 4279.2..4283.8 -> 11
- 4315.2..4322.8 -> 16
